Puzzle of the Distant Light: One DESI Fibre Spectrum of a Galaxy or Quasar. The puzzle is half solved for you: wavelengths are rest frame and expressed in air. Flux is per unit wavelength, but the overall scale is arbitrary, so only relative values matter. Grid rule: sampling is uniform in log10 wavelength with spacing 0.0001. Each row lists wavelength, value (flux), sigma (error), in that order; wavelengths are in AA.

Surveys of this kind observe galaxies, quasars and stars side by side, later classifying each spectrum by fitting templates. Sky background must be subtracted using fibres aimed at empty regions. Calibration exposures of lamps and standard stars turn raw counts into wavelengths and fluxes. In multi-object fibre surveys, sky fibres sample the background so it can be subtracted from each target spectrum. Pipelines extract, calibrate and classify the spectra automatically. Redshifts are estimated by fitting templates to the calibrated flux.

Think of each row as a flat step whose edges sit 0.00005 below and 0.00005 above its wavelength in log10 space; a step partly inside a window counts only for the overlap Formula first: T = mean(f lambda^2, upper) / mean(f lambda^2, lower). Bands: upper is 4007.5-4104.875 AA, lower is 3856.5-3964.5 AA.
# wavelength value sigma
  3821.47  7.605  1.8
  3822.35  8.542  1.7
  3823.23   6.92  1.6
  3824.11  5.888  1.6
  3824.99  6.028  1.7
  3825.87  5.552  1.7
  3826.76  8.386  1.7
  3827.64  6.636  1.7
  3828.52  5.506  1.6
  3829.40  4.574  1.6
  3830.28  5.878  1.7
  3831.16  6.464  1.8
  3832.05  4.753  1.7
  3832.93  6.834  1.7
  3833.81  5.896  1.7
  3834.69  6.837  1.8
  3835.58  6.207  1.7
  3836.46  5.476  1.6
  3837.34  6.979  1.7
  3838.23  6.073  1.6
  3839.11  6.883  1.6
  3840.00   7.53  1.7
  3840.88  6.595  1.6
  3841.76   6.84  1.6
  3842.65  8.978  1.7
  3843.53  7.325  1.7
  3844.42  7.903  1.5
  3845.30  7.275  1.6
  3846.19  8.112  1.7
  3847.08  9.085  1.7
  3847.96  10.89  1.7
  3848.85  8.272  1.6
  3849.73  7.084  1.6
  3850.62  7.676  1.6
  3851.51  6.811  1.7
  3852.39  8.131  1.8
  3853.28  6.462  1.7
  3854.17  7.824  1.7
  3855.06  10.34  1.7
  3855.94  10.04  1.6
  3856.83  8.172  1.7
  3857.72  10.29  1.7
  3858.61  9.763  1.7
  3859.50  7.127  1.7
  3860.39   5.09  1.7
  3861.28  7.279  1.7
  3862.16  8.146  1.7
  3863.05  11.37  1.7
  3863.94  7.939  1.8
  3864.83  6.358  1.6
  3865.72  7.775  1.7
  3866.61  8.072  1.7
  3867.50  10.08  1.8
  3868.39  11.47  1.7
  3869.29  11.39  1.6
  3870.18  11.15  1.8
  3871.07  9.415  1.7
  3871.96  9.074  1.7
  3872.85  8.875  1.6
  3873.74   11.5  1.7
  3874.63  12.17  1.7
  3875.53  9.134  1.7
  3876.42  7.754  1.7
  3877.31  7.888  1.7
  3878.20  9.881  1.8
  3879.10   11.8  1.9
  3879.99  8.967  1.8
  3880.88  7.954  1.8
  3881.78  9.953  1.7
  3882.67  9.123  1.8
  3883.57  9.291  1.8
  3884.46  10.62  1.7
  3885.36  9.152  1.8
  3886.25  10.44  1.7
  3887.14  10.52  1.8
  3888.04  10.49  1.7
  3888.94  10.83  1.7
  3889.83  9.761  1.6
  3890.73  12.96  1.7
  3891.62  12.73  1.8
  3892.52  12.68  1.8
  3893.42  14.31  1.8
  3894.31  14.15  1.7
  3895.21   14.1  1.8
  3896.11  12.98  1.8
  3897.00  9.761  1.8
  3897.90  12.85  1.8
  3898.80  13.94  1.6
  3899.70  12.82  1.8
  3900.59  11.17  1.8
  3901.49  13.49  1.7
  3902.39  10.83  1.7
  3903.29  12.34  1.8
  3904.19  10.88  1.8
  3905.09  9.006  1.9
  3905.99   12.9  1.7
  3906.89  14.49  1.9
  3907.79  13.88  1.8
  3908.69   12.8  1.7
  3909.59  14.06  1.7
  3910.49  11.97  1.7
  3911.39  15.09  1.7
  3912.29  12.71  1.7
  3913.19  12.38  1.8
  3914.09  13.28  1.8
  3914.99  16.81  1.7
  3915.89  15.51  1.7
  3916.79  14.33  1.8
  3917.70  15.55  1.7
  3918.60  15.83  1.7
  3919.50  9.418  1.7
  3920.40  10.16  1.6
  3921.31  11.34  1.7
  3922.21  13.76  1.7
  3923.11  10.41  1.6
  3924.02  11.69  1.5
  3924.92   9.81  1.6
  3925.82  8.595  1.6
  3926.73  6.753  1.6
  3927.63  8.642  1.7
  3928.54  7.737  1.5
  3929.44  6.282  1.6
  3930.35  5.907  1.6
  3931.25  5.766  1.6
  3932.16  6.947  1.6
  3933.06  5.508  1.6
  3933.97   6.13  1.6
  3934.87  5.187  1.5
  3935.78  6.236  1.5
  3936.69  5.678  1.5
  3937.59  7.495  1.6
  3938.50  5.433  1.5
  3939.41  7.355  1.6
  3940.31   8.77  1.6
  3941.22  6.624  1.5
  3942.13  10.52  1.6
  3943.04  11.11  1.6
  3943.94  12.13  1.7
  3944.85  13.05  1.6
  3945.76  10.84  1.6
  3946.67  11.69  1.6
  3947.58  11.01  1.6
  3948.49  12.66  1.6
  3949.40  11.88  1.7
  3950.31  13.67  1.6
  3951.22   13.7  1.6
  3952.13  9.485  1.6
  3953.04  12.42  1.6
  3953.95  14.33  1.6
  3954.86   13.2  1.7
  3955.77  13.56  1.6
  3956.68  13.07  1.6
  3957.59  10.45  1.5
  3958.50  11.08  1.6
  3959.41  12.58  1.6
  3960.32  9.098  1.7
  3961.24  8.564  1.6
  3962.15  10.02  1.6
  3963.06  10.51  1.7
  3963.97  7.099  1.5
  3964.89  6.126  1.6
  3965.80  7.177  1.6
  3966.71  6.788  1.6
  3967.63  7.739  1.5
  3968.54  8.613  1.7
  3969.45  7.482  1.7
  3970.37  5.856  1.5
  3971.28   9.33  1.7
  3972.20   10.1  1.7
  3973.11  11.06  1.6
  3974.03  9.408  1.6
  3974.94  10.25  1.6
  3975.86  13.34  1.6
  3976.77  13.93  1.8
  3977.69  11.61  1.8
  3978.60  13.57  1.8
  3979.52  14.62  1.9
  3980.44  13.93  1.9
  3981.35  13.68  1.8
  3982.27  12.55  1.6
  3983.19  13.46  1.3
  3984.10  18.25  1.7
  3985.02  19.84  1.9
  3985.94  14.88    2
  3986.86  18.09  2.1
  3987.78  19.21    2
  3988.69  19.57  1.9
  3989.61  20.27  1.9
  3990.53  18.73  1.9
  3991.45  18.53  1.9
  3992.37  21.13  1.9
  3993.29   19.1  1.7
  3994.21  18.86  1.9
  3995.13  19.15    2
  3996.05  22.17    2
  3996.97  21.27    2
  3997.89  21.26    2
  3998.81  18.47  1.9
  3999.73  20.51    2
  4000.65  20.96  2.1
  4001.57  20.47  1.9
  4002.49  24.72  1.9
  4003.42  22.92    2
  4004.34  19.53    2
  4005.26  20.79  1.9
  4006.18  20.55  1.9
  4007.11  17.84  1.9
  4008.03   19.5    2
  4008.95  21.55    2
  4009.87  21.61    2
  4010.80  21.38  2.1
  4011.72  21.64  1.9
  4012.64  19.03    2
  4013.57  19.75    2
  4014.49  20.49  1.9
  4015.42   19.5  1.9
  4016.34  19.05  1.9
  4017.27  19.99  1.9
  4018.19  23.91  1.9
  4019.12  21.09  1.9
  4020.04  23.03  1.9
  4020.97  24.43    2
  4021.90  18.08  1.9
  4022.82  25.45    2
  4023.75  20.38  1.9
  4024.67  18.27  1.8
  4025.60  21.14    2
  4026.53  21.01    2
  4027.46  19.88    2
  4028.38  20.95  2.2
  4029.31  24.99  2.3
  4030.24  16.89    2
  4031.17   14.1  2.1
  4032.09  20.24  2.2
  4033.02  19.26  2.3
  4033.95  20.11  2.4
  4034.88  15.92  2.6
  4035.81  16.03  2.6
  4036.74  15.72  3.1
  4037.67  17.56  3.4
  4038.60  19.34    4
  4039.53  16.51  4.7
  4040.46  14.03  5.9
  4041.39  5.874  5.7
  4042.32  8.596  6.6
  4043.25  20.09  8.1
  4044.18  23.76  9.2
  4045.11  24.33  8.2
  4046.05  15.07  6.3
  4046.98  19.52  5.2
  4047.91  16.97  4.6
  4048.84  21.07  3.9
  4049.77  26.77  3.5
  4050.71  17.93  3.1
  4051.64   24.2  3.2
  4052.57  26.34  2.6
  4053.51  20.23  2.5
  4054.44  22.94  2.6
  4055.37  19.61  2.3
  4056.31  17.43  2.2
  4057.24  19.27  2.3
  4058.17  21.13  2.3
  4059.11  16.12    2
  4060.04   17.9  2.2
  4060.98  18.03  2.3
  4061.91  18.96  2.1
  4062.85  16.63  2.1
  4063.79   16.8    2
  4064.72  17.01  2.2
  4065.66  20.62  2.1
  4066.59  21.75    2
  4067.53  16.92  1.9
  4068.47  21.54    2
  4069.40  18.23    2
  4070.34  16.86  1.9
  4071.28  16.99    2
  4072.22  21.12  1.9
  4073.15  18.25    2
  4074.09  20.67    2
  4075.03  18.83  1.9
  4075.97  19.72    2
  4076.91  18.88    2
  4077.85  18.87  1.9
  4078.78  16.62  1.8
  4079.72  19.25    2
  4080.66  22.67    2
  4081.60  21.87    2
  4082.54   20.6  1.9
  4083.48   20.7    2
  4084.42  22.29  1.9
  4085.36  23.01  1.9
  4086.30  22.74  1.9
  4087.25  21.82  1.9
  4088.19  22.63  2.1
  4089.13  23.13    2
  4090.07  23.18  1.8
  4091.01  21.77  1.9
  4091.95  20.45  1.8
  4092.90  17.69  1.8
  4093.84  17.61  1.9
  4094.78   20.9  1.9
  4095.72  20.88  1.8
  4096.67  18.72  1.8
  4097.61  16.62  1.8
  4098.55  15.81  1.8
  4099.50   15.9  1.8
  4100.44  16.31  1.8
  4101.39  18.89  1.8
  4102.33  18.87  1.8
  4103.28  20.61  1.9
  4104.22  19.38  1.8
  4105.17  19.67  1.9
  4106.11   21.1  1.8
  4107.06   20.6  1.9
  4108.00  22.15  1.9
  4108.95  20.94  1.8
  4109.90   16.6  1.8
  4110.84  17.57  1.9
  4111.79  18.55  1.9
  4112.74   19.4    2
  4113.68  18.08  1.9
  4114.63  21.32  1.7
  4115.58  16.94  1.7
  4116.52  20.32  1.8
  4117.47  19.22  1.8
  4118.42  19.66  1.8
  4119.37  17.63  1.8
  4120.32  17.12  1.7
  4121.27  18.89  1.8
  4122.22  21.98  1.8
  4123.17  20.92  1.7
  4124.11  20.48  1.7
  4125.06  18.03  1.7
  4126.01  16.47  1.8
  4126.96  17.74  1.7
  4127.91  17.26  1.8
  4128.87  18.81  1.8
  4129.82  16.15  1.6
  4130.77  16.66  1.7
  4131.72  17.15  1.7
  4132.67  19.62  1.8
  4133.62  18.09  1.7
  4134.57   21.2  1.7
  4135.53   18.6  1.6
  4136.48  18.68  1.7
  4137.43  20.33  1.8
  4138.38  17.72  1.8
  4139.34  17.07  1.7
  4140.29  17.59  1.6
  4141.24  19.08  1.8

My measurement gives 2.00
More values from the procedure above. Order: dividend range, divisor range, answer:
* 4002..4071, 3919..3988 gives 1.94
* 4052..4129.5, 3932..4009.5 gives 1.53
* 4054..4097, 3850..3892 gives 2.35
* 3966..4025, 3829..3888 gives 2.24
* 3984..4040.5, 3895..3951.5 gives 1.92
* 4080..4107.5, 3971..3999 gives 1.32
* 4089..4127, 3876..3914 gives 1.84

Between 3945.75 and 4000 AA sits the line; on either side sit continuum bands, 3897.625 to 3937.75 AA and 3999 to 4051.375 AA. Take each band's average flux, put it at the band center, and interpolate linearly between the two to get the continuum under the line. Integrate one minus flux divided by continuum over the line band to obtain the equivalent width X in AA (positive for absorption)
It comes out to 7.1 AA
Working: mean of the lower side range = 10.9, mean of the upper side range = 19.7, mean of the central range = 13.5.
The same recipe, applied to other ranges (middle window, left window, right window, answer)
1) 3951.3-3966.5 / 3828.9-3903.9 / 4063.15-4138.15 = 3.0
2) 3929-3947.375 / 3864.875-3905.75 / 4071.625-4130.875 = 7.1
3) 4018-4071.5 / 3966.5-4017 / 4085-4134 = -3.6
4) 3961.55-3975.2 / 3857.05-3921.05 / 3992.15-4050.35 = 6.5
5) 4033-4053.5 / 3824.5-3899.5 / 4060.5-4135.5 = -1.9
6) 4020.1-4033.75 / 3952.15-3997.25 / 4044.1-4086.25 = -2.7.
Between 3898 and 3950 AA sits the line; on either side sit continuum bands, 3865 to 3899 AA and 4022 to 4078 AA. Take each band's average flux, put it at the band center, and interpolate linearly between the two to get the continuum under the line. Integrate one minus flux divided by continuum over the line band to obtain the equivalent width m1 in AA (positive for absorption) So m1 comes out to 7.7 AA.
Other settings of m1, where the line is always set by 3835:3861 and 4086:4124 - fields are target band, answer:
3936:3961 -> 3.3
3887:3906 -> -4.0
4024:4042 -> -1.7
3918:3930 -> 1.2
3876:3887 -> -0.2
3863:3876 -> -1.4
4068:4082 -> -0.9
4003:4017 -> -4.7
